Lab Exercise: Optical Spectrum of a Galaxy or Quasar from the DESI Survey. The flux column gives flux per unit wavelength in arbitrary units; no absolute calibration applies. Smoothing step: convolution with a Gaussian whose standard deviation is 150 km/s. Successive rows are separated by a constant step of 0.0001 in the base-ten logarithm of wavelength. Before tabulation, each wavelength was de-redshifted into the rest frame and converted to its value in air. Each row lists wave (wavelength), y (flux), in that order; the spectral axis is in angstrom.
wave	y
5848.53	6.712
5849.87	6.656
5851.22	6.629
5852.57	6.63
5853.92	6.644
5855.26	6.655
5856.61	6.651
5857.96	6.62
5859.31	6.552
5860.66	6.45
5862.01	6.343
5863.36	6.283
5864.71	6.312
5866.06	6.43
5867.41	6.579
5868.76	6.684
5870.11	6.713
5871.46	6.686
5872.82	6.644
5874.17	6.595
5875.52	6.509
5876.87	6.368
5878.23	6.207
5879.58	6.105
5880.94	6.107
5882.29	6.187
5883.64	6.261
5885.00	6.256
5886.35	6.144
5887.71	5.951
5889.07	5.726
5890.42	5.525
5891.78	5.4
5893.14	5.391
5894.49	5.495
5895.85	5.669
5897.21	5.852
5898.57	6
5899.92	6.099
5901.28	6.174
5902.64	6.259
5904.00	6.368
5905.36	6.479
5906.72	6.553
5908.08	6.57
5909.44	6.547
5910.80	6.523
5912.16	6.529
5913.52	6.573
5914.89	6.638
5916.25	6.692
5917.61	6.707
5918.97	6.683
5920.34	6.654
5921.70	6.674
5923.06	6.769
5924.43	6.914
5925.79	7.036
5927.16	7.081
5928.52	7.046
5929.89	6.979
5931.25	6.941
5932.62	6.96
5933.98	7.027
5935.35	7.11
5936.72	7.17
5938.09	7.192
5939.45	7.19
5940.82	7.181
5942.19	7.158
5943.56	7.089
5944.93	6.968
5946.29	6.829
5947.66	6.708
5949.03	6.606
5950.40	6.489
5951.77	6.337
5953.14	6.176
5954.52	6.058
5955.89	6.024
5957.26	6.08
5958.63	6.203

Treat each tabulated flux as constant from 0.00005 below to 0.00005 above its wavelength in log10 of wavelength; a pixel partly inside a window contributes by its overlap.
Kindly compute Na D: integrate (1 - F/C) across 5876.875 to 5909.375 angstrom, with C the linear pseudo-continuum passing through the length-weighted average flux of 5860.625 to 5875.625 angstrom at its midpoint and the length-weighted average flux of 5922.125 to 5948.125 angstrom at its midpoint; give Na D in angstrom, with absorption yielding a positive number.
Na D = 3.2 angstrom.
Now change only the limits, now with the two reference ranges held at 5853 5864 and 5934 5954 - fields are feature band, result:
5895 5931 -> 1.1 angstrom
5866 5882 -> 0.3 angstrom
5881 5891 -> 0.9 angstrom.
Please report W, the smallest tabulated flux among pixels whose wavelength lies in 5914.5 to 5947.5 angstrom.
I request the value 6.638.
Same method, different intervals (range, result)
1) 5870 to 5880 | 6.105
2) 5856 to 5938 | 5.391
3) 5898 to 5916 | 6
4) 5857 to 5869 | 6.283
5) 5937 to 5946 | 6.968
